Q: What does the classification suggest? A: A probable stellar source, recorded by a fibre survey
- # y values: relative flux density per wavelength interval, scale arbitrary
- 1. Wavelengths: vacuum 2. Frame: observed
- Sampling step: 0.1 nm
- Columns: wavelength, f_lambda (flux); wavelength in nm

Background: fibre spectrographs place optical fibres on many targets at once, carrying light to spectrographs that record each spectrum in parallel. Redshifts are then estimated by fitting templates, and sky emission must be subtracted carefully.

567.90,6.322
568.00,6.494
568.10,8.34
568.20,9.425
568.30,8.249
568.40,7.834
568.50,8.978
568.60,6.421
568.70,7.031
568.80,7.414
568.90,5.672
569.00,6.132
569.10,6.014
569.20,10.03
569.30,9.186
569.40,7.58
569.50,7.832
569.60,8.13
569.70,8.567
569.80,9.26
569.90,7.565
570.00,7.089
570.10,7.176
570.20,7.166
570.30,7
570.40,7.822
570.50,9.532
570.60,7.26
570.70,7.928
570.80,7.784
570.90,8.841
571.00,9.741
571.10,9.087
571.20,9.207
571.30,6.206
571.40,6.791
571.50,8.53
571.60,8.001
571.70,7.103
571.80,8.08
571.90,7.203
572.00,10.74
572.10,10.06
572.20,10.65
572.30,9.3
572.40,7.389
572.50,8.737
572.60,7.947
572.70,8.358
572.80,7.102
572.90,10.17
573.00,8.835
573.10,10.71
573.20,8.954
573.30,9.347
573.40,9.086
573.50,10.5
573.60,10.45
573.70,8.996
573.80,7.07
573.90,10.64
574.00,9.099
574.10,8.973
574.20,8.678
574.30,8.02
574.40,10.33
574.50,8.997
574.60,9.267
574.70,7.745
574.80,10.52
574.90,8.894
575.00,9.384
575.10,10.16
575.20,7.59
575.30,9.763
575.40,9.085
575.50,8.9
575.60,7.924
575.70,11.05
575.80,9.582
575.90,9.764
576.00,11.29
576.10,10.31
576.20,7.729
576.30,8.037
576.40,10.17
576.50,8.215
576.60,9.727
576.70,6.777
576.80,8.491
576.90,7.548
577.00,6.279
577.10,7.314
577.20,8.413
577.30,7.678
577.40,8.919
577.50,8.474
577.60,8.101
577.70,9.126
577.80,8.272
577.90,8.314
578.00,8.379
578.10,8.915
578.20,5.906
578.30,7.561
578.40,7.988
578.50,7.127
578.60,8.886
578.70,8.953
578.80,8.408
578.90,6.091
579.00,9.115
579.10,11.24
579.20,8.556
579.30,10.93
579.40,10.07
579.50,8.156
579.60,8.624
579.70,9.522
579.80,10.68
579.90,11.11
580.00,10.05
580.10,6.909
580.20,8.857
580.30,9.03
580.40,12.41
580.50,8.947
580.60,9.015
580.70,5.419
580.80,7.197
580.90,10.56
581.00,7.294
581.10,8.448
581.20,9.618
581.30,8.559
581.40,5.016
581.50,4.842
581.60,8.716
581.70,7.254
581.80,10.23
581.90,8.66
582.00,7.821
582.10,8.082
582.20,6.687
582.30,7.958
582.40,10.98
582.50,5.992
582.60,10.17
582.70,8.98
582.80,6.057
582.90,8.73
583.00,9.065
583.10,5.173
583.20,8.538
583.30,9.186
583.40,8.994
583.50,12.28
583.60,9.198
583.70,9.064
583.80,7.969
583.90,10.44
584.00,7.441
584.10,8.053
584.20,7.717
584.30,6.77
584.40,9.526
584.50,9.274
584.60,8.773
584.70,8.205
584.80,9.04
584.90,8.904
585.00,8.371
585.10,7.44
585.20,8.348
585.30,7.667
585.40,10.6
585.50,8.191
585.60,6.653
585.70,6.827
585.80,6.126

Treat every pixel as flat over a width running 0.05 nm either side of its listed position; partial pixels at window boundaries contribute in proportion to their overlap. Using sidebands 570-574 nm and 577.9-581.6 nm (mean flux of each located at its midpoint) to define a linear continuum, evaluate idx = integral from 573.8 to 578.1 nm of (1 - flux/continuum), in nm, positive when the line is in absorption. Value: -0.129 nm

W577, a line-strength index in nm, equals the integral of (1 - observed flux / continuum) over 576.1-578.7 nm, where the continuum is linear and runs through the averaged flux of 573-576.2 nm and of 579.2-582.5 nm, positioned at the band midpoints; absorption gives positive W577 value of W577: 0.25 nm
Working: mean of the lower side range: 9.36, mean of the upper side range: 8.63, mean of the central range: 8.15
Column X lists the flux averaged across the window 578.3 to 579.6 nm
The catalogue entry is 8.74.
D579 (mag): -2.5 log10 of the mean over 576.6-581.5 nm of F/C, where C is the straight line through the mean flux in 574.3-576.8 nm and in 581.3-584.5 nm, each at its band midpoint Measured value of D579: 0.03 mag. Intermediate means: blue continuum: 9.18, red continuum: 8.27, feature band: 8.46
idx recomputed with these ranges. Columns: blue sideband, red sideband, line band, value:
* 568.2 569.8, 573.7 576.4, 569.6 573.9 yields -0.050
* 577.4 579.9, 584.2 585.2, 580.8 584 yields 0.060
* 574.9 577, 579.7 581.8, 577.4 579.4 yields 0.065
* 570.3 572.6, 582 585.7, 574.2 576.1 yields -0.212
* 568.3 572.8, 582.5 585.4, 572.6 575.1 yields -0.306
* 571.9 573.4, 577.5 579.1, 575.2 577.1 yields -0.069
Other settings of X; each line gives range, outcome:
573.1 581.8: 8.77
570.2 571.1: 8.23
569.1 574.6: 8.59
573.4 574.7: 9.19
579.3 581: 9.16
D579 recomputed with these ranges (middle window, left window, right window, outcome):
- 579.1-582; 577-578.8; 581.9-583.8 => -0.06 mag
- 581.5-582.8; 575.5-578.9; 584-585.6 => 0.02 mag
